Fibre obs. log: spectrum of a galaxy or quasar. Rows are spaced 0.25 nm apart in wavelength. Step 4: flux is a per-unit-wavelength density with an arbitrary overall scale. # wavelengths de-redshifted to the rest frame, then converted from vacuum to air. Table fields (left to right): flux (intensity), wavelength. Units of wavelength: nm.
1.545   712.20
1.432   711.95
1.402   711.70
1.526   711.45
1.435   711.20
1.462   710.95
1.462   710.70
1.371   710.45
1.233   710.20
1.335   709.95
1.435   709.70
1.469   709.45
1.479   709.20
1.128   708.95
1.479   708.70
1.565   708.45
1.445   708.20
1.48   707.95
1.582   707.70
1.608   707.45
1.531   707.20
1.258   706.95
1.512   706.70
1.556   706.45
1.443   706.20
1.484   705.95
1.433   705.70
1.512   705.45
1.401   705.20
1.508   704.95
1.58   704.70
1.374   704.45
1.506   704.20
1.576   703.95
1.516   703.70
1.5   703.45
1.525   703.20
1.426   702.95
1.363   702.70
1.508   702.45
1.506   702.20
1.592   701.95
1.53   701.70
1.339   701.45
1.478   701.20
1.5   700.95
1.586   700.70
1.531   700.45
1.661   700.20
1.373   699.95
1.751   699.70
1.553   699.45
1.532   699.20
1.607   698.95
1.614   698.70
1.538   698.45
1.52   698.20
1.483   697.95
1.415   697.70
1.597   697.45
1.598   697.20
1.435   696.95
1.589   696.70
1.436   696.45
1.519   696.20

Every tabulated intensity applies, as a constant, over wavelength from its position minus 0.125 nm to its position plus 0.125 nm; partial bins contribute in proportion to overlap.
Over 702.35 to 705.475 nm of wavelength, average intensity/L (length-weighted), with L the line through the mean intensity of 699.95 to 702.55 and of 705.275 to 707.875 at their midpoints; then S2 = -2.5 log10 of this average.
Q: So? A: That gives 0.01 mag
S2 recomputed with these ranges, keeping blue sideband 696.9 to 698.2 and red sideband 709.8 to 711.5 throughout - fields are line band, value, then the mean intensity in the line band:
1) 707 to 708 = -0.08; 1.53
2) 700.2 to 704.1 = -0.02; 1.5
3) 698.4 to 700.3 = -0.06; 1.58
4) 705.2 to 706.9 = -0.03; 1.47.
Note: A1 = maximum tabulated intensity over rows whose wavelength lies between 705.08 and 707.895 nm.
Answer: 1.608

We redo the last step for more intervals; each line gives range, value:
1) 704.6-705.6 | 1.58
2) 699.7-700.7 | 1.751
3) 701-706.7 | 1.592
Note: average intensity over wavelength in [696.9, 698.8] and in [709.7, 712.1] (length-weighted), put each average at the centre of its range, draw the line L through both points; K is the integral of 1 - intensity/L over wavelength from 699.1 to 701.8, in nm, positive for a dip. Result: -0.05 nm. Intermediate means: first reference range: 1.53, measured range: 1.53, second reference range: 1.41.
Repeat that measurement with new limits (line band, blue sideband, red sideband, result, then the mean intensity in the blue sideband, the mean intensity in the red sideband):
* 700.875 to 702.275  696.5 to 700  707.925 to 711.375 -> 0.015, 1.54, 1.41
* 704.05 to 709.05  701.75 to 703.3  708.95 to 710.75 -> -0.157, 1.49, 1.38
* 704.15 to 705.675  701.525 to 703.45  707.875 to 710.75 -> -0.018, 1.49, 1.4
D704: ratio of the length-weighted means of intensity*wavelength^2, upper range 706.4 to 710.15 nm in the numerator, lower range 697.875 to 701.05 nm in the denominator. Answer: 0.95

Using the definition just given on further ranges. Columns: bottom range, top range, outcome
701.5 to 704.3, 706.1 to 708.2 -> 1.01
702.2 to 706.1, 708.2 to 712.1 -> 0.97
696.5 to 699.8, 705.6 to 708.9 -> 0.98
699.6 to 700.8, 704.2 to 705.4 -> 0.95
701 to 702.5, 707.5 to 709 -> 1.00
